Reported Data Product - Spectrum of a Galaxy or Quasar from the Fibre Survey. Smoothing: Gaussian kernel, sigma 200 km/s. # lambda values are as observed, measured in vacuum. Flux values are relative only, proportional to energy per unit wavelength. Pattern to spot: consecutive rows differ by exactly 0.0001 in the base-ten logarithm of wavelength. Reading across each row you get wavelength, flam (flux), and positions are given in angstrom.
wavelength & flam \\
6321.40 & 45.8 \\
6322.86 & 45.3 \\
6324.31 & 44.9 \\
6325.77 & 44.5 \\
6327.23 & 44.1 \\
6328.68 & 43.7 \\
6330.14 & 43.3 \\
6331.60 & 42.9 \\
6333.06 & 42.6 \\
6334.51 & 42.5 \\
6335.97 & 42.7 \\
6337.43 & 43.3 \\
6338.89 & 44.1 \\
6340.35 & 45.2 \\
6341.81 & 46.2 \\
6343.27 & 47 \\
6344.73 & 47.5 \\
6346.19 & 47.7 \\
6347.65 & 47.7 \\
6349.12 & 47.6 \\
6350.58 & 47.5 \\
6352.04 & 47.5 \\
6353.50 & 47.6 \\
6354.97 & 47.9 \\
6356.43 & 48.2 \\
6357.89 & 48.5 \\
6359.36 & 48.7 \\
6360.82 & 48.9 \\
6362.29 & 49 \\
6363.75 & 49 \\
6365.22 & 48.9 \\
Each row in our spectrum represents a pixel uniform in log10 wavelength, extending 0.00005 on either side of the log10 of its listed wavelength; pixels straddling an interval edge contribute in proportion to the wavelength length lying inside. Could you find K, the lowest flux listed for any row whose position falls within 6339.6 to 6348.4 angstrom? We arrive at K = 45.2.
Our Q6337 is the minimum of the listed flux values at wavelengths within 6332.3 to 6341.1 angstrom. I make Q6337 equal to 42.5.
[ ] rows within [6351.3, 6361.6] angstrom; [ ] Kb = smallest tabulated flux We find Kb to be 47.5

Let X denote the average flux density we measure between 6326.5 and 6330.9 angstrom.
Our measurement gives 43.7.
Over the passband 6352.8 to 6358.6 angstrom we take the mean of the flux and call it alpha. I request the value 48.1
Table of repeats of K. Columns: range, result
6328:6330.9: 43.3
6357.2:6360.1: 48.5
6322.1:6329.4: 43.7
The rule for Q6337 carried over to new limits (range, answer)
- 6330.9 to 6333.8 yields 42.6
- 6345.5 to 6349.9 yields 47.6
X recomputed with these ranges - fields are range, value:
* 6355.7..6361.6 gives 48.6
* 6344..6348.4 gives 47.6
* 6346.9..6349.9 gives 47.6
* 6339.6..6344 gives 46.1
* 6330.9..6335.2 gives 42.7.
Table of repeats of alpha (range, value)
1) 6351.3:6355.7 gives 47.7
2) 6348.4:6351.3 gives 47.6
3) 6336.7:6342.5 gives 44.7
